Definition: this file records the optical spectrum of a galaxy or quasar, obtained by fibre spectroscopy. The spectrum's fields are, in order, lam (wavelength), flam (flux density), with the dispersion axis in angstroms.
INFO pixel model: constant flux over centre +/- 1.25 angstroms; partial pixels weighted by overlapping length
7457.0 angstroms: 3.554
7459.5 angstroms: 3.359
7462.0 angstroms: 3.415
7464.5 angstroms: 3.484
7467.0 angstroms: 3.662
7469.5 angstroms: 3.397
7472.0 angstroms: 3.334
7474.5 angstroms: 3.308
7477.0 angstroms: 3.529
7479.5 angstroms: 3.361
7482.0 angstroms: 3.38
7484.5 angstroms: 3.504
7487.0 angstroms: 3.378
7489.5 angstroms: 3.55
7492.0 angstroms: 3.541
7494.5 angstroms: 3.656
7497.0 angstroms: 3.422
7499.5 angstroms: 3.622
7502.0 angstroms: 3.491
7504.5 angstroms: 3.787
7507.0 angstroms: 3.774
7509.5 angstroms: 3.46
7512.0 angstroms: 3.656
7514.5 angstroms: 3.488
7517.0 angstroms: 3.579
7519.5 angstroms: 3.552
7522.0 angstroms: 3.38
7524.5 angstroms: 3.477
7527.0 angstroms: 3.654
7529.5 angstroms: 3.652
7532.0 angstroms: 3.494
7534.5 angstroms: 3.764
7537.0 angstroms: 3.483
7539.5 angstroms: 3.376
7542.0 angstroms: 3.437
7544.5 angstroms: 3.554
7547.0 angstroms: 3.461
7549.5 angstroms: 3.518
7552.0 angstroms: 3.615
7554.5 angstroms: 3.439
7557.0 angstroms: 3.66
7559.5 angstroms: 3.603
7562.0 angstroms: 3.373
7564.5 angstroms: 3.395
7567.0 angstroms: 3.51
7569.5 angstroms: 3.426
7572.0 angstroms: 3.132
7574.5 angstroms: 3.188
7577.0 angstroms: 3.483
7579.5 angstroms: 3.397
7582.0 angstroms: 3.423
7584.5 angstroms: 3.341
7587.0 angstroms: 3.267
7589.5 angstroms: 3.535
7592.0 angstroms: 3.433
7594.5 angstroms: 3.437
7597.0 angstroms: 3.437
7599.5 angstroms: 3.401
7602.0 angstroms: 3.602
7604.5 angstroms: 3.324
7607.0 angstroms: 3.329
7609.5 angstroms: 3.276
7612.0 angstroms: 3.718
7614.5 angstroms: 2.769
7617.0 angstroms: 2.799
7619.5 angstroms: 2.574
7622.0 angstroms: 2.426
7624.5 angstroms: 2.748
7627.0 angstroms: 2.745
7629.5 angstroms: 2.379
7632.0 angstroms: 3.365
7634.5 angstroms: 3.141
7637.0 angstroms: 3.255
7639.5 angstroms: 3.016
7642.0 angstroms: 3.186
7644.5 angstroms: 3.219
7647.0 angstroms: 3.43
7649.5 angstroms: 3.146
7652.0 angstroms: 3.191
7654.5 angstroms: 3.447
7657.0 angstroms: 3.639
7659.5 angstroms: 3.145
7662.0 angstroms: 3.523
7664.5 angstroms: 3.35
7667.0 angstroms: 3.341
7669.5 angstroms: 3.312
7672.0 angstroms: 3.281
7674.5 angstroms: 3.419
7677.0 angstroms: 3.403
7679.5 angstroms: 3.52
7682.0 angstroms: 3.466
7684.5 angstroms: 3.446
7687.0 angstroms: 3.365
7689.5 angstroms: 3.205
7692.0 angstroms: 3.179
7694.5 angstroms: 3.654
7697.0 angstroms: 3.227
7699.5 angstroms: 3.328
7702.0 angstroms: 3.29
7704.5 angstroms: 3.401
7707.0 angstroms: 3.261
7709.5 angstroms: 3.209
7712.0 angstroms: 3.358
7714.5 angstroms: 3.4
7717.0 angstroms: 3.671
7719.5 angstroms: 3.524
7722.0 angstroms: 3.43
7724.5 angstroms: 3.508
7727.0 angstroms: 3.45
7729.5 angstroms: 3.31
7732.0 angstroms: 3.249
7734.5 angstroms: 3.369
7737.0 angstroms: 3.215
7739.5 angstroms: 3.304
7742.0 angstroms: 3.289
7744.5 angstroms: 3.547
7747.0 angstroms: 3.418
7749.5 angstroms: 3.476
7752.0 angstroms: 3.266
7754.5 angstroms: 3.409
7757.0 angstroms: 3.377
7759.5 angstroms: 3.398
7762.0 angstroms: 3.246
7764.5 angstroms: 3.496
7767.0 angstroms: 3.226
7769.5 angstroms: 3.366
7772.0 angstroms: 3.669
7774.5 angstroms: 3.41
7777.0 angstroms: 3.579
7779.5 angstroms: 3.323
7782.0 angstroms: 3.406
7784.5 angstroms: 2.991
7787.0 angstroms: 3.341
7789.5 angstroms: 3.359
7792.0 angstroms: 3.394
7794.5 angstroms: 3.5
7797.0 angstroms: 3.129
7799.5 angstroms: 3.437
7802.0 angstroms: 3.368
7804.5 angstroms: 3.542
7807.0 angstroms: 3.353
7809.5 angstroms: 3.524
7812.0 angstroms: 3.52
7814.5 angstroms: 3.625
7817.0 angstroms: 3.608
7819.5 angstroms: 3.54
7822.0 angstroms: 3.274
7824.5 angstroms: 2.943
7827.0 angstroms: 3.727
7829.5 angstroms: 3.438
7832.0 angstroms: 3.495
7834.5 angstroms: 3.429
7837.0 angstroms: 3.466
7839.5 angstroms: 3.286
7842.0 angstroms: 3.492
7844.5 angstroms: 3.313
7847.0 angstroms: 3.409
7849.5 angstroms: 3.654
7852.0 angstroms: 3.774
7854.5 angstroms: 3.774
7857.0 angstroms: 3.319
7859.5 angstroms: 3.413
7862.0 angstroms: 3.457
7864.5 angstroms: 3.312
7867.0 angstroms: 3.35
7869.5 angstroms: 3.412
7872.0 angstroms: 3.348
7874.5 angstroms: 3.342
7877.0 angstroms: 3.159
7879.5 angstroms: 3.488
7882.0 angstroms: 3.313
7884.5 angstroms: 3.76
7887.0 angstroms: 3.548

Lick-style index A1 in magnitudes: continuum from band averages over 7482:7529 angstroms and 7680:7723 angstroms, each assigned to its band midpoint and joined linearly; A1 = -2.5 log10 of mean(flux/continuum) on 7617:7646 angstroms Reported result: 0.180 mag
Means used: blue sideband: 3.55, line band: 2.91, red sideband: 3.38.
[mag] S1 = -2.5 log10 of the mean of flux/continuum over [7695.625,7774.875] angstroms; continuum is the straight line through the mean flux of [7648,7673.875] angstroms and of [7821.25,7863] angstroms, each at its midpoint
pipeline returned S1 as 0.00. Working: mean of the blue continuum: 3.34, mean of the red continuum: 3.45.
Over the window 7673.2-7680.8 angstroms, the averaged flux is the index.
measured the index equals 3.45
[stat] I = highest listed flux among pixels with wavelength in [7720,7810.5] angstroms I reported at 3.669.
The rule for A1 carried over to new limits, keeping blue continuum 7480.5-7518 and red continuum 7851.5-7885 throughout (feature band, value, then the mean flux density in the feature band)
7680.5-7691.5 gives 0.04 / 3.36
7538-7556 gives 0.01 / 3.49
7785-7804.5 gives 0.03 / 3.36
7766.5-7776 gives 0.01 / 3.44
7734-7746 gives 0.04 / 3.34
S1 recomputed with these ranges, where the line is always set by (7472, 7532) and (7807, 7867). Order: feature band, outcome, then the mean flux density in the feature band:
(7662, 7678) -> 0.042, 3.36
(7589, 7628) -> 0.115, 3.16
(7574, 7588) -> 0.048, 3.36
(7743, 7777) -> 0.020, 3.41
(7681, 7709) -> 0.047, 3.34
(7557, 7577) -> 0.036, 3.4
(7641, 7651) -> 0.082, 3.25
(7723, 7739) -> 0.043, 3.35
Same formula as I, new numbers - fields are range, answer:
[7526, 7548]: 3.764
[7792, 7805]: 3.542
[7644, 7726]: 3.671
